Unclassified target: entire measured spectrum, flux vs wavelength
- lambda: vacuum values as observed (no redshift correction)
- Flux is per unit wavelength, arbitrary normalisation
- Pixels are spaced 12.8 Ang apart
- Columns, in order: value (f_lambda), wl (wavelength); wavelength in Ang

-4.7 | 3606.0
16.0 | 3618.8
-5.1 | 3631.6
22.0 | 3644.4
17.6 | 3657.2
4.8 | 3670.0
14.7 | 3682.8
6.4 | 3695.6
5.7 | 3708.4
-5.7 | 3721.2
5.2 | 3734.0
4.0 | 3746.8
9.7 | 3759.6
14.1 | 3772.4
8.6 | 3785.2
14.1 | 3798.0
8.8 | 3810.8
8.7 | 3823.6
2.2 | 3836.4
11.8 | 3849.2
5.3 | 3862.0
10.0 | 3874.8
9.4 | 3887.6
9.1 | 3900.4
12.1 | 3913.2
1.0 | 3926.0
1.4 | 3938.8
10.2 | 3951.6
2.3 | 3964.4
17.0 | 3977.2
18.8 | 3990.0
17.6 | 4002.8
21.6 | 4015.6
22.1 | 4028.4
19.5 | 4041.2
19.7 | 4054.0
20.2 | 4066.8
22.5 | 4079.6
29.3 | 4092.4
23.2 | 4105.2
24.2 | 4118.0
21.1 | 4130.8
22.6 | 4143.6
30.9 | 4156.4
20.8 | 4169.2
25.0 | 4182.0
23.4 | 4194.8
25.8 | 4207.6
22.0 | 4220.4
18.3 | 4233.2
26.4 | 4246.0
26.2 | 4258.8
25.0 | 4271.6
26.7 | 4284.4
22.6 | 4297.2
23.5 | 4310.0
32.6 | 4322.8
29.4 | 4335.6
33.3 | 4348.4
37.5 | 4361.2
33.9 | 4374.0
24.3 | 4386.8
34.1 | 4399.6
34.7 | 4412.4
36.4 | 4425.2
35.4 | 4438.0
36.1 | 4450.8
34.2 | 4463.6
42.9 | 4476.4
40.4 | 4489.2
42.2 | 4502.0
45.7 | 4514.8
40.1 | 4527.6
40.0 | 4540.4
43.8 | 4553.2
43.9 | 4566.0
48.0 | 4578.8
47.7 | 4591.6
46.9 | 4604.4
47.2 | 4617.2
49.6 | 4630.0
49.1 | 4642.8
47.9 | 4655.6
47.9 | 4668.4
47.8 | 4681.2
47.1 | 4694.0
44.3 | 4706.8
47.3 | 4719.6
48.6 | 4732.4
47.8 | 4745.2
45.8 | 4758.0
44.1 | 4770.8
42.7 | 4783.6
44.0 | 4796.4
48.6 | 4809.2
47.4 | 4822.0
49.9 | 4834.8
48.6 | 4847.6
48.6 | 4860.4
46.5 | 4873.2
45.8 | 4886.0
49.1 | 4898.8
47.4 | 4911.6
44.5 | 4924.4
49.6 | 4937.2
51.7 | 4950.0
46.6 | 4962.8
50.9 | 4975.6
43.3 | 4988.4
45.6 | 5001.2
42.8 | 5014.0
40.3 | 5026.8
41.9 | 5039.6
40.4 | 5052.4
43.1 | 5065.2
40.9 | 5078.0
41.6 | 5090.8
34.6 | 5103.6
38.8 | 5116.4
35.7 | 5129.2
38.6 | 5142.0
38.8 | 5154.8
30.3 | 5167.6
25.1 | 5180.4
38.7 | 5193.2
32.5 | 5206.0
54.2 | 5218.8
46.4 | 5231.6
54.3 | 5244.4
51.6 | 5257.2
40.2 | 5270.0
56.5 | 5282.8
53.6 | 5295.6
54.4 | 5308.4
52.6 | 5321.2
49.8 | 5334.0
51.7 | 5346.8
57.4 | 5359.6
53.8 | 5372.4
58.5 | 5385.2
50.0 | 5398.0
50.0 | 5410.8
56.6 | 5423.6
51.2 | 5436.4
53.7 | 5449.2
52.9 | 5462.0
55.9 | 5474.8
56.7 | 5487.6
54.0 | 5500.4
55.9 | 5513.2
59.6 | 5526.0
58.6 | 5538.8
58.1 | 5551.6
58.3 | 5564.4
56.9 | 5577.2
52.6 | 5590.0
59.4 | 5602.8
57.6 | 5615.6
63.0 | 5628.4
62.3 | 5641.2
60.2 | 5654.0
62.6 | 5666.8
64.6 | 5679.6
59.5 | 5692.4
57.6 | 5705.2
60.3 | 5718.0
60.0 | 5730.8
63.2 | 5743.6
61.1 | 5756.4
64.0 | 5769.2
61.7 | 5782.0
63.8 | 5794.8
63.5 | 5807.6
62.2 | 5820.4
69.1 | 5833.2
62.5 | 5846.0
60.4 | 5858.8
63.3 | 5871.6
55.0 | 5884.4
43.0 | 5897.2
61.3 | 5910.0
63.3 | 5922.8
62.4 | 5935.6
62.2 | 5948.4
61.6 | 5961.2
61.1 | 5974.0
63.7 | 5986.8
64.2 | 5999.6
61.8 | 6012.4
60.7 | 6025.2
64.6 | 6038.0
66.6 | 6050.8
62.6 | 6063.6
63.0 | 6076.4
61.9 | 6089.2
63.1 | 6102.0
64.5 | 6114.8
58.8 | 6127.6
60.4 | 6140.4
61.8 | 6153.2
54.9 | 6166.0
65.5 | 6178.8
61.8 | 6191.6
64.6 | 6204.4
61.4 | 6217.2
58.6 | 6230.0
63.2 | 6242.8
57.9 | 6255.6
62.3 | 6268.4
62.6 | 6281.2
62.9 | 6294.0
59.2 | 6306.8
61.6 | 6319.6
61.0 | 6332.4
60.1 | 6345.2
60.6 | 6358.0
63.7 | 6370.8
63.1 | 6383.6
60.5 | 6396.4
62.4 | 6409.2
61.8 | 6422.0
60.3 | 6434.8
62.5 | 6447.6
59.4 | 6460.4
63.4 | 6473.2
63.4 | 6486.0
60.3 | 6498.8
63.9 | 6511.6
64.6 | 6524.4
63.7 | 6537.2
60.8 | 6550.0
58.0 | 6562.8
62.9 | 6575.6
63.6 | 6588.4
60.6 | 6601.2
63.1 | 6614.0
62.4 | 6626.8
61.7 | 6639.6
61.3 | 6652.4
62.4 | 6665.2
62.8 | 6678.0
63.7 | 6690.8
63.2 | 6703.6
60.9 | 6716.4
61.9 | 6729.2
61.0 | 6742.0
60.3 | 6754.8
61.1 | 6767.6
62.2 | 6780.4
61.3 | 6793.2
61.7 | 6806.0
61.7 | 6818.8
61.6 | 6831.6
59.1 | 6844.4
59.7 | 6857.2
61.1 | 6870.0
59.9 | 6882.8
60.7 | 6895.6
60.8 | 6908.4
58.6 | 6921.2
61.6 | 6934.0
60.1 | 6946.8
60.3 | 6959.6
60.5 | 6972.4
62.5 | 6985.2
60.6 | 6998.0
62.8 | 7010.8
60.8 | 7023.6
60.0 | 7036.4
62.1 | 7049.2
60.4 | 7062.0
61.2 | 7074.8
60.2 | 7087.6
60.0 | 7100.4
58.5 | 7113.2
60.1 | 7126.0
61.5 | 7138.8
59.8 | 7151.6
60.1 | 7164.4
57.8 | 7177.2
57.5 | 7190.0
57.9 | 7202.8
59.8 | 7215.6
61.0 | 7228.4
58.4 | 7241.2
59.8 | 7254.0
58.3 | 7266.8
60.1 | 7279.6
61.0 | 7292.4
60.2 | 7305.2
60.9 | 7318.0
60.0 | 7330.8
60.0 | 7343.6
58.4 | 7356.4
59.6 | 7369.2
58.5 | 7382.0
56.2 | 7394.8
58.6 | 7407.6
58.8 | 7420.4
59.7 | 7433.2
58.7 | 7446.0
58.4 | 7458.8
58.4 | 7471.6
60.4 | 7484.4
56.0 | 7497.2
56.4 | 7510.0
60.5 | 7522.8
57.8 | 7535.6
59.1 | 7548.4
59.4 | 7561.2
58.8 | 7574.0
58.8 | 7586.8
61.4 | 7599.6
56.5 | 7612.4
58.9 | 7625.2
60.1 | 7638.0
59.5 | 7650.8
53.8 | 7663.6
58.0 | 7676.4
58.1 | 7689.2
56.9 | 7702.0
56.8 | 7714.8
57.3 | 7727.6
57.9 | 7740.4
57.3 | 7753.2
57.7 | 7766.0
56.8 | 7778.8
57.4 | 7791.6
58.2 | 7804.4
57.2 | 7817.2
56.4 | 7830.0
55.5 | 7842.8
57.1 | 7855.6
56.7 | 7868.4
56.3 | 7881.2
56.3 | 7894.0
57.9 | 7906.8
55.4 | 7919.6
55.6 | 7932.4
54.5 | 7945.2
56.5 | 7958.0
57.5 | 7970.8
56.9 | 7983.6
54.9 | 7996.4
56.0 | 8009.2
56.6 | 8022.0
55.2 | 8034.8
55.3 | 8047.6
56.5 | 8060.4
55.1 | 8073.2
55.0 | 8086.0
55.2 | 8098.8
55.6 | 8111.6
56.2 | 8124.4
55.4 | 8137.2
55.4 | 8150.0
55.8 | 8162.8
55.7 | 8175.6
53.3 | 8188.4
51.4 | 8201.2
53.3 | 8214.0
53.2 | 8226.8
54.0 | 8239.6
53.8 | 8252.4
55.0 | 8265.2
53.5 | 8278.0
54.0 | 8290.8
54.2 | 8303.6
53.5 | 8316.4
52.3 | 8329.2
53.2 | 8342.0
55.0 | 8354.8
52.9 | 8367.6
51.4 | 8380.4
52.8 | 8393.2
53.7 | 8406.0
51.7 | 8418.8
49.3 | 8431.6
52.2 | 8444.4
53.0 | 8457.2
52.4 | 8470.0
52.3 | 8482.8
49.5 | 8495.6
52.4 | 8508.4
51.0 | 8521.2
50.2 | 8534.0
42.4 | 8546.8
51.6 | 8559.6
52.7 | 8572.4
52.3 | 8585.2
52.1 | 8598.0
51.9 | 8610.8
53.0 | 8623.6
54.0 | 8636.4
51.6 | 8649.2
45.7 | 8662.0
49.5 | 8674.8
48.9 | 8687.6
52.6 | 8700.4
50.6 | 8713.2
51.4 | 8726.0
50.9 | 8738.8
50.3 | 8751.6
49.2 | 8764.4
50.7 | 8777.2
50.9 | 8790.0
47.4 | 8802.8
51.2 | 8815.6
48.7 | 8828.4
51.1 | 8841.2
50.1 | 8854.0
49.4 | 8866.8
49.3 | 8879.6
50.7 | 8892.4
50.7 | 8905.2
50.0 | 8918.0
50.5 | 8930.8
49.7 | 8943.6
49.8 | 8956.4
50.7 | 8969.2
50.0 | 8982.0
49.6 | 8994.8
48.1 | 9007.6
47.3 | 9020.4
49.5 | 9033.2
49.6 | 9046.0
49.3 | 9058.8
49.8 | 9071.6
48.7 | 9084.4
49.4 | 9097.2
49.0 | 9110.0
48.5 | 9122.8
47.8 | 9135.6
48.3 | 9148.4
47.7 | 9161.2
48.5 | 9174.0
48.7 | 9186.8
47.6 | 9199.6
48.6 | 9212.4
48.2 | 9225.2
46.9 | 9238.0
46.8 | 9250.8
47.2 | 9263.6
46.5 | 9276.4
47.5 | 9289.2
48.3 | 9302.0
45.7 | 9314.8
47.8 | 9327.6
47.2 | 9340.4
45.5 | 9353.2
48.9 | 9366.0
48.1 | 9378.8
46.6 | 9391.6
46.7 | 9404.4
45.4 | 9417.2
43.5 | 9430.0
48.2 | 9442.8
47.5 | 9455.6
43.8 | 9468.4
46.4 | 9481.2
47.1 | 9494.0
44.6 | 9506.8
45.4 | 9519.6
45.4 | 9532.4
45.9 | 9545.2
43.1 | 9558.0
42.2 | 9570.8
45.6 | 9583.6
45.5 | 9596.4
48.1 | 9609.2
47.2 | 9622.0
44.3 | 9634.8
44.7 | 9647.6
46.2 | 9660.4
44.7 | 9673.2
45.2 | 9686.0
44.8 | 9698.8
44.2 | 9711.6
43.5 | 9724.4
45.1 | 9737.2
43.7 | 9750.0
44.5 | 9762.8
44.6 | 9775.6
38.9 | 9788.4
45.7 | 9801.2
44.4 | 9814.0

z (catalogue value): 0.000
